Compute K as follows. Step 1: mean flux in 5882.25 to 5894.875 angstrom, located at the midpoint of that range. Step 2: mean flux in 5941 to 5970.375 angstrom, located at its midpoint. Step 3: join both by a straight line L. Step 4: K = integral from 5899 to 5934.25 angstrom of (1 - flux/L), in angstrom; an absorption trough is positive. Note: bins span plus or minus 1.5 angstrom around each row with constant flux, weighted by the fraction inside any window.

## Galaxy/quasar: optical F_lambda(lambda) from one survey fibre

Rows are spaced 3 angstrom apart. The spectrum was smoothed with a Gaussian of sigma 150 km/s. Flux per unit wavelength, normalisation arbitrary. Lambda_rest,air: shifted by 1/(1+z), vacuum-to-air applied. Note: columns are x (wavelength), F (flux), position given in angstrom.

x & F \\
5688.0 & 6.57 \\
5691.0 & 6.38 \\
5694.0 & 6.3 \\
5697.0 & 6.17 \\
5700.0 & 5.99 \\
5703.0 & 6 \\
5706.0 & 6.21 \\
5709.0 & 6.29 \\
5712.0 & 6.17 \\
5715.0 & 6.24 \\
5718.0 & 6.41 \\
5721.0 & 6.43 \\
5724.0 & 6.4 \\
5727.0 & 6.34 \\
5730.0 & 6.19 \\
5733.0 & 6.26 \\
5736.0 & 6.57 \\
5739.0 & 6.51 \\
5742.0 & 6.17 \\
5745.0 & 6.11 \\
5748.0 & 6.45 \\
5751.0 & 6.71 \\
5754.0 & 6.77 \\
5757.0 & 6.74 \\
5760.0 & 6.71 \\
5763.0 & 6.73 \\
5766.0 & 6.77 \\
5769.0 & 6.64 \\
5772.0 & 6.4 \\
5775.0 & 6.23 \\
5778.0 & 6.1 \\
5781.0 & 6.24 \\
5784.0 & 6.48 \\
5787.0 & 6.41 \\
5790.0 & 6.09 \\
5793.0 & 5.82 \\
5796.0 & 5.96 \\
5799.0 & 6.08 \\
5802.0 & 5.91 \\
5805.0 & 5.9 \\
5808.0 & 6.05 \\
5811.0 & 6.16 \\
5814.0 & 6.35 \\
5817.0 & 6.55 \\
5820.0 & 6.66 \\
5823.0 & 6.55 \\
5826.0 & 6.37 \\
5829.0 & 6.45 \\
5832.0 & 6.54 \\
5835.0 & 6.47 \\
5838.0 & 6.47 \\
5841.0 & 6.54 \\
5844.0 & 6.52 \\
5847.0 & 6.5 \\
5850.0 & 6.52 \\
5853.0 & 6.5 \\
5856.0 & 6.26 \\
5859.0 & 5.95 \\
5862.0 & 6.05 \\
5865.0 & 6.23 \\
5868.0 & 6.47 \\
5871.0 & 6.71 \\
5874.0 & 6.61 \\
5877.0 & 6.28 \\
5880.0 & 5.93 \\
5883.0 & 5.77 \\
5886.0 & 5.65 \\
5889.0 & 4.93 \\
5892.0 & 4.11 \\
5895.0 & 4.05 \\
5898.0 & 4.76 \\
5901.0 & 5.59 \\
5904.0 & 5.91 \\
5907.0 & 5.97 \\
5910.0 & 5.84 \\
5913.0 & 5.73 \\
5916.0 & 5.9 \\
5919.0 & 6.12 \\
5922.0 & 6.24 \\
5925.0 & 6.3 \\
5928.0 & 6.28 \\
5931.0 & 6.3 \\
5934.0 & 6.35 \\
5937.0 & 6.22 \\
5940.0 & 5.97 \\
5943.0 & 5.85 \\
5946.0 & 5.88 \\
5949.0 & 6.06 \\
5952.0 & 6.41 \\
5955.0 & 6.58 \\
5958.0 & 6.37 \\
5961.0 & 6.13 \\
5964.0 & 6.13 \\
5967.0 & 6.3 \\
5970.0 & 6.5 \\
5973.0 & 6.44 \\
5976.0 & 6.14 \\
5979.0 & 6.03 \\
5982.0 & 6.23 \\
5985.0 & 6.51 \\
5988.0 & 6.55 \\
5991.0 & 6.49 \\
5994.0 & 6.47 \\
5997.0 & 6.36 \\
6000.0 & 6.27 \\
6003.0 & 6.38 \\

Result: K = -3.4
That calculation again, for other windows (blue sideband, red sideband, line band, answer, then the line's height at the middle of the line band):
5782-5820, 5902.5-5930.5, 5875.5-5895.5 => 2.5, 6.08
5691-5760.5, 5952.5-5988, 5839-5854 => -0.4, 6.33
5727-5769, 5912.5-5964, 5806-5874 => -0.6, 6.34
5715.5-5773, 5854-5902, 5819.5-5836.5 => -1.4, 6.01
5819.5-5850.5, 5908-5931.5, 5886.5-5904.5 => 3.8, 6.2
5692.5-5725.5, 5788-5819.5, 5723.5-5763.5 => -1.8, 6.19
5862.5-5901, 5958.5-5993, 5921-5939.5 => -0.9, 5.99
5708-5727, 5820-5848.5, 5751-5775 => -1.0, 6.39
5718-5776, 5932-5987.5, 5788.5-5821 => 1.4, 6.41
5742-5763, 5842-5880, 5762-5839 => 1.9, 6.48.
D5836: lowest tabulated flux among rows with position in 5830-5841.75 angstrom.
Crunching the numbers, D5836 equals 6.47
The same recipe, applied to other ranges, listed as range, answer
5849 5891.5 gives 4.93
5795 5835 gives 5.9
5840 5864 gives 5.95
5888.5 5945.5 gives 4.05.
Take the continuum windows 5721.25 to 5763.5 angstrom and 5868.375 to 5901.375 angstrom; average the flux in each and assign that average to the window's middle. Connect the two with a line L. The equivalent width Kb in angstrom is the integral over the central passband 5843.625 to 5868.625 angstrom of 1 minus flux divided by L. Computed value -2.7 angstrom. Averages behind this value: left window 6.47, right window 5.52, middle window 6.32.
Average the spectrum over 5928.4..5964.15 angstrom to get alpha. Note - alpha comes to 6.19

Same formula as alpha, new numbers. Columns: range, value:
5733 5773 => 6.55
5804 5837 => 6.38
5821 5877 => 6.43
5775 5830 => 6.23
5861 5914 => 5.7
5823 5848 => 6.49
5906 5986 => 6.18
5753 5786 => 6.52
